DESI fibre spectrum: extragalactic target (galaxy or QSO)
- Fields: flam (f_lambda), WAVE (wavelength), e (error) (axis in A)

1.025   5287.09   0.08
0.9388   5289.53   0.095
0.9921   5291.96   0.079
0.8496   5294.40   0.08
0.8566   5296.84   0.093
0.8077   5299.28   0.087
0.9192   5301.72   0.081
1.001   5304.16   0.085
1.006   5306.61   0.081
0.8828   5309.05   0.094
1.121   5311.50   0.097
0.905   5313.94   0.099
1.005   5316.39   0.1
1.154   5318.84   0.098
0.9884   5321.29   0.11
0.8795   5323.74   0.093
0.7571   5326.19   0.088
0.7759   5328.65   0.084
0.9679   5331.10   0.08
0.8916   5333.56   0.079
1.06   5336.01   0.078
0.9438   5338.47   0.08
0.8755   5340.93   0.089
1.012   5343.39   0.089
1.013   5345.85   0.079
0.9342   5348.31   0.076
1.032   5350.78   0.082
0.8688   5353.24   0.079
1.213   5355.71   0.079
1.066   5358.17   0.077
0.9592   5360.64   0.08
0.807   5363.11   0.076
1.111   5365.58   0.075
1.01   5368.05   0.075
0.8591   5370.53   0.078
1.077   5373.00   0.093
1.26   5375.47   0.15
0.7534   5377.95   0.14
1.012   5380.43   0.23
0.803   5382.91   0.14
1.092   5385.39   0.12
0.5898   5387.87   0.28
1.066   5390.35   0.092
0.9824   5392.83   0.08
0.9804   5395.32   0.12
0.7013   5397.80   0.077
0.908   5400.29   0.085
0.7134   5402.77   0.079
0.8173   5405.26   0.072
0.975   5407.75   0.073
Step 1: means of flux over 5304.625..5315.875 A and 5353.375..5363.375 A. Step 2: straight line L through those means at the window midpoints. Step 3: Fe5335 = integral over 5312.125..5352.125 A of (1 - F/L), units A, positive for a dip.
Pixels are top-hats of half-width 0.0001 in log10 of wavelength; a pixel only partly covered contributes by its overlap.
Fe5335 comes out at 1.8 A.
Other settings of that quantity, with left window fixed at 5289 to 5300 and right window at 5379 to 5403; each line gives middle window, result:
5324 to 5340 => -0.1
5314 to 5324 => -1.3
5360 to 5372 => -0.8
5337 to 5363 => -2.7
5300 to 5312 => -1.1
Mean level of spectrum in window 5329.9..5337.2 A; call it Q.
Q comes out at 0.973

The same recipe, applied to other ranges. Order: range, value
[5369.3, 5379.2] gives 0.988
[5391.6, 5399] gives 0.889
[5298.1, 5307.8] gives 0.933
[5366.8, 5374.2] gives 0.982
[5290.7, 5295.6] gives 0.922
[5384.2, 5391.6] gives 0.916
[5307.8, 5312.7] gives 1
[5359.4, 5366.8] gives 0.959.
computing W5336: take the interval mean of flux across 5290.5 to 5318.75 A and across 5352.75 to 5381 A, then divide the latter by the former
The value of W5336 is 1.06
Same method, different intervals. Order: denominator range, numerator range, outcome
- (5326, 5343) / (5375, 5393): 1.02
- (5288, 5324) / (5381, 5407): 0.91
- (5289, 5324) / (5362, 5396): 1.00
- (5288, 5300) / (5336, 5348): 1.08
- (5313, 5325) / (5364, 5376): 1.06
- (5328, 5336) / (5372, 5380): 1.12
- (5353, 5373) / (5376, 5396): 0.92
